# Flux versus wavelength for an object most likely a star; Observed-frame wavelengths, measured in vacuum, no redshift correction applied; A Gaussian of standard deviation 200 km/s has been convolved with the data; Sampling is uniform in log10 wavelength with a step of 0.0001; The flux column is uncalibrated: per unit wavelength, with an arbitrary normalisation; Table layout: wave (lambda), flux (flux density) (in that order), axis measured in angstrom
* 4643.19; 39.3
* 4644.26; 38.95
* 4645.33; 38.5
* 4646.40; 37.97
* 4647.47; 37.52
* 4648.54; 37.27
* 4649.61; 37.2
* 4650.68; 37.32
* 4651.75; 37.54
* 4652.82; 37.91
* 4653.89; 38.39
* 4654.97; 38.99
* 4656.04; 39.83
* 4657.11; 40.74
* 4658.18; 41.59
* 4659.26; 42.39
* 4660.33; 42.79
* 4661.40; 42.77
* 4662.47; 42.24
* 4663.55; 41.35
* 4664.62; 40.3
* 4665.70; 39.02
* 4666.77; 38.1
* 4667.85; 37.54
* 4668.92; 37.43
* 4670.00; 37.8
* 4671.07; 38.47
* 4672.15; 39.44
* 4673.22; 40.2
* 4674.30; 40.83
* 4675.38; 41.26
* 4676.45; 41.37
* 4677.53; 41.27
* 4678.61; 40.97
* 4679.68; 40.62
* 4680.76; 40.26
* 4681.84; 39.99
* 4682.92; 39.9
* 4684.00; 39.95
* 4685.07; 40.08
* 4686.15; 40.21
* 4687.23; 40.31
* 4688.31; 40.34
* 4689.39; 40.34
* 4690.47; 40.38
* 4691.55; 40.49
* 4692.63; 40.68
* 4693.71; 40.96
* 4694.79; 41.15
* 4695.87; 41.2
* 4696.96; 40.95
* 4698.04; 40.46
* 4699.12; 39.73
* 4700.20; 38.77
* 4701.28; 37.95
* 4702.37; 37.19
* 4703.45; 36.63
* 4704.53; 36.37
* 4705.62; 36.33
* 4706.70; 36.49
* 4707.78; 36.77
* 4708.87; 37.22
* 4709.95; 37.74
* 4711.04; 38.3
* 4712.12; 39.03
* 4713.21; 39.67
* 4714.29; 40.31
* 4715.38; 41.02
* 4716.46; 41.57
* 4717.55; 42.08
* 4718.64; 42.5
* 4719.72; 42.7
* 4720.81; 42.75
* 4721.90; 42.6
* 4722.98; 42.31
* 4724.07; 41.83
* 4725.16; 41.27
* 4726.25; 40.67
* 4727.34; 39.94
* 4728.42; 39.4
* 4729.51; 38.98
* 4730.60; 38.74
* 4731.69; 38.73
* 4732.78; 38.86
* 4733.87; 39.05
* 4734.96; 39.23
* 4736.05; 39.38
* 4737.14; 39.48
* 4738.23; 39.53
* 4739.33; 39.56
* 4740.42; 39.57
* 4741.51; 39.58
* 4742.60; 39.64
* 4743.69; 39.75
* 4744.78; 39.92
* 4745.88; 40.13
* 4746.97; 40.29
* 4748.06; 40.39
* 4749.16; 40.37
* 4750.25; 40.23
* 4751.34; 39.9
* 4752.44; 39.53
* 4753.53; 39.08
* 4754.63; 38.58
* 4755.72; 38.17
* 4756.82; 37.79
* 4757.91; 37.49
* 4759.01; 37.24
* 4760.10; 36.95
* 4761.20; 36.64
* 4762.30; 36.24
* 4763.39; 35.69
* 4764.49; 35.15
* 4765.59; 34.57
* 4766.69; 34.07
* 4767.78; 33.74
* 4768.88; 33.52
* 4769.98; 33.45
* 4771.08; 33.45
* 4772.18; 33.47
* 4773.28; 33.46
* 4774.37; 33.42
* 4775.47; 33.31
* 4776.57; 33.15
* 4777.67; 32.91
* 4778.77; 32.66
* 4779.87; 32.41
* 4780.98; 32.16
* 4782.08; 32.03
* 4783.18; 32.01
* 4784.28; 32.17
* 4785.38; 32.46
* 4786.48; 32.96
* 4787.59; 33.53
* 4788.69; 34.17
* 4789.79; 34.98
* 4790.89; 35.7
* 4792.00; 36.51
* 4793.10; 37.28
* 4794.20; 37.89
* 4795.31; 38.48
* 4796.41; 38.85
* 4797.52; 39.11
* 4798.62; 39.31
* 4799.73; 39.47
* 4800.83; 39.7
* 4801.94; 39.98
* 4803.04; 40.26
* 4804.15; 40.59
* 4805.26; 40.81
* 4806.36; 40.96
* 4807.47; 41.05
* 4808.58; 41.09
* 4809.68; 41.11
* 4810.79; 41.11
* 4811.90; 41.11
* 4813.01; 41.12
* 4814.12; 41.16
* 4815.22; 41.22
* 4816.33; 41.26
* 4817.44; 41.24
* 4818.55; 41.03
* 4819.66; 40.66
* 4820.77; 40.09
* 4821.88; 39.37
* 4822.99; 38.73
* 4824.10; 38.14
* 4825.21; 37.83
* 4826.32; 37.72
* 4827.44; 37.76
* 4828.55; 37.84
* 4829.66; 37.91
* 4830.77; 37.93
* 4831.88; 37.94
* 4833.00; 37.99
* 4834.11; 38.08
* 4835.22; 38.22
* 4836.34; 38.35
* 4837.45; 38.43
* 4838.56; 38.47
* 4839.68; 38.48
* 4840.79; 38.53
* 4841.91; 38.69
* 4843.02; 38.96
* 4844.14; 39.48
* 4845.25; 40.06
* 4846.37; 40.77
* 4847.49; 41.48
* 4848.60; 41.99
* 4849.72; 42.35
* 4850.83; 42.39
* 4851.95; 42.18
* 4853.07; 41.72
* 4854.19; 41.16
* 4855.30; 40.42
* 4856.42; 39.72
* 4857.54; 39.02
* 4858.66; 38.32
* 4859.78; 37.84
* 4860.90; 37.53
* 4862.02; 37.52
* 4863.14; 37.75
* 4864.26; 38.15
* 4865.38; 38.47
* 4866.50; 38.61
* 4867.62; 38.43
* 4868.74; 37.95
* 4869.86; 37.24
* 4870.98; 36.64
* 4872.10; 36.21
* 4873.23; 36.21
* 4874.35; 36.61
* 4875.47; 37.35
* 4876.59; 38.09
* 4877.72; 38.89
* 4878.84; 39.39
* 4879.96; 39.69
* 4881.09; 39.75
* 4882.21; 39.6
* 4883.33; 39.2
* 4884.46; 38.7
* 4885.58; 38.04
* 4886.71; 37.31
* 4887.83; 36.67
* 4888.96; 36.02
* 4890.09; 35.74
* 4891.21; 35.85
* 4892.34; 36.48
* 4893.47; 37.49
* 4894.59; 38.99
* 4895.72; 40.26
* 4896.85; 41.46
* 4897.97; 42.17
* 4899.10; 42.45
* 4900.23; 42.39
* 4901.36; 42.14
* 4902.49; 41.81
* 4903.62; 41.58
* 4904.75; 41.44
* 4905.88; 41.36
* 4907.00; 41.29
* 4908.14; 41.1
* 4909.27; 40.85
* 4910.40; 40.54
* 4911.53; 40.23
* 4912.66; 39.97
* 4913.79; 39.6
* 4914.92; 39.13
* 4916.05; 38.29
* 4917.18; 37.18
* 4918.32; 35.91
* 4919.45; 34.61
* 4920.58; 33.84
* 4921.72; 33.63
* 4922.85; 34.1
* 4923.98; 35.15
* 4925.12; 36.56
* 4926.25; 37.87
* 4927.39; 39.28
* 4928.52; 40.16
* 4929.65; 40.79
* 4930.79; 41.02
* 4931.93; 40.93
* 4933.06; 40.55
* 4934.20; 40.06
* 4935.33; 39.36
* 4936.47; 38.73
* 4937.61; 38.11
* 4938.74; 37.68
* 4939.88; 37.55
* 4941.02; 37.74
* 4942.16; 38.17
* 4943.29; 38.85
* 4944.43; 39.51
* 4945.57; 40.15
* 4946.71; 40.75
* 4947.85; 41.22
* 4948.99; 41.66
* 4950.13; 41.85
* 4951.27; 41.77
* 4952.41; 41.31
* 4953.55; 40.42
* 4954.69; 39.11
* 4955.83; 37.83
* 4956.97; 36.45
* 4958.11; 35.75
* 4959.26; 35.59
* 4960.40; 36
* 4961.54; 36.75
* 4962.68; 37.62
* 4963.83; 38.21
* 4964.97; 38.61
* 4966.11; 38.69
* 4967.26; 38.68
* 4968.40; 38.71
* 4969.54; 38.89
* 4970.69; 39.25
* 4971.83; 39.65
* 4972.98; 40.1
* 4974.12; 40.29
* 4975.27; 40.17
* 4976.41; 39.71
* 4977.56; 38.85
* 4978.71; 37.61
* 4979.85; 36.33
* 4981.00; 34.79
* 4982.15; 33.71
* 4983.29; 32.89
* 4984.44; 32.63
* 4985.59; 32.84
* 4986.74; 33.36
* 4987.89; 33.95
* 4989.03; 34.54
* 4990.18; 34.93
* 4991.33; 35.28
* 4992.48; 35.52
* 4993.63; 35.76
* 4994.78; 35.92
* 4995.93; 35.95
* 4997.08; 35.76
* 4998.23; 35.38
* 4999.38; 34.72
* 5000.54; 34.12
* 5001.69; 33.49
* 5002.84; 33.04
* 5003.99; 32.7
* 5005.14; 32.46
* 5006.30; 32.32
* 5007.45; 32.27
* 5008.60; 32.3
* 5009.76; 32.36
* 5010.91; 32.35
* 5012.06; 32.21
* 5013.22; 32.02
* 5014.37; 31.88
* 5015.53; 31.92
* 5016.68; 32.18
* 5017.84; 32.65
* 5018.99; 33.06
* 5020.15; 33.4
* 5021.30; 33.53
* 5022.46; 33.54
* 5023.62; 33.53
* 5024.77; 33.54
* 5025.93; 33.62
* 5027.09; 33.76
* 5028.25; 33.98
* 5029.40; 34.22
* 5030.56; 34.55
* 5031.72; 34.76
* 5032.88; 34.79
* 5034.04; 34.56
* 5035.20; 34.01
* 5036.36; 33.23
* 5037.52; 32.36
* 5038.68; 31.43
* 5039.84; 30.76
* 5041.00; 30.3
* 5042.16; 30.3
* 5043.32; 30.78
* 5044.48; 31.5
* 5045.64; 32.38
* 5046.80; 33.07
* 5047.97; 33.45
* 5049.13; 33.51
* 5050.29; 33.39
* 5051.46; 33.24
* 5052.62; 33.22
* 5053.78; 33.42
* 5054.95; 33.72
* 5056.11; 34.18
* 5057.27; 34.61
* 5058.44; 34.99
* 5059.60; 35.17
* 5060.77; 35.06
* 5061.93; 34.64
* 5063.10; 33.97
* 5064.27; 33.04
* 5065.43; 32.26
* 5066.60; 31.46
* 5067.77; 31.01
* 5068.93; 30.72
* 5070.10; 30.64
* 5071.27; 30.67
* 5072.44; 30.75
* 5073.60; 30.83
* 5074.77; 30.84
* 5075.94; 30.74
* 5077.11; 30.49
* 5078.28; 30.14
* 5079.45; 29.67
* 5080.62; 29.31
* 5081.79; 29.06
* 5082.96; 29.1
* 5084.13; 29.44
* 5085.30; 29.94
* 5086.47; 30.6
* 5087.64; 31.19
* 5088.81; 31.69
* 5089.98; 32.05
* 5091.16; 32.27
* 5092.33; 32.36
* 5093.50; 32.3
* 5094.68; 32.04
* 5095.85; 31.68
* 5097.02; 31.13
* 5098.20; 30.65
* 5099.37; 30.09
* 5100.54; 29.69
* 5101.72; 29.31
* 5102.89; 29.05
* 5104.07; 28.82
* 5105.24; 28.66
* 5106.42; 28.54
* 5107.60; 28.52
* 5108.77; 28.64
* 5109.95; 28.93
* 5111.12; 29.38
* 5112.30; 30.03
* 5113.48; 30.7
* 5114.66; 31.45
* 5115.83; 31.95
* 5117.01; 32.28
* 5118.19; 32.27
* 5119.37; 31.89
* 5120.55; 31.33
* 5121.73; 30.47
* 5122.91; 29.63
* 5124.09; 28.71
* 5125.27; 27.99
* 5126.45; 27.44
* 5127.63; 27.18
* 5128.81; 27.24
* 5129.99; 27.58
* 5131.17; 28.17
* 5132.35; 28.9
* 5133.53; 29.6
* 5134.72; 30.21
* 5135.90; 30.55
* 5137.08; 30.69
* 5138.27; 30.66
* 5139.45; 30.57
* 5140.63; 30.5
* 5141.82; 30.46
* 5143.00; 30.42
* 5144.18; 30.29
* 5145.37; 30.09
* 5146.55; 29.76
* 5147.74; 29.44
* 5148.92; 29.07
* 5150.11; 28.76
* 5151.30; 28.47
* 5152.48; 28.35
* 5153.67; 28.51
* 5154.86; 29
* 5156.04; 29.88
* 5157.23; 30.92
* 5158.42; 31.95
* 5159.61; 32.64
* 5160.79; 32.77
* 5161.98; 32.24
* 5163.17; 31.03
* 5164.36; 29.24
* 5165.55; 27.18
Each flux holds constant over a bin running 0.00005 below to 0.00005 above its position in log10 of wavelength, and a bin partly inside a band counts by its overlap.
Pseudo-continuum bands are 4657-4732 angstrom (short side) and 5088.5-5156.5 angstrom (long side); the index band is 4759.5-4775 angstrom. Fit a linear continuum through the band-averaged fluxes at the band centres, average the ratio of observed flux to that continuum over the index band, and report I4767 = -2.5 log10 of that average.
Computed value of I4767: 0.11 mag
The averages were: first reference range 40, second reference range 29.9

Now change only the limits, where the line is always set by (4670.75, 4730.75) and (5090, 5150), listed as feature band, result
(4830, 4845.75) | -0.05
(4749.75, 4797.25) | 0.09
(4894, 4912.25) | -0.17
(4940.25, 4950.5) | -0.17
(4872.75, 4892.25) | -0.06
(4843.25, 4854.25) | -0.13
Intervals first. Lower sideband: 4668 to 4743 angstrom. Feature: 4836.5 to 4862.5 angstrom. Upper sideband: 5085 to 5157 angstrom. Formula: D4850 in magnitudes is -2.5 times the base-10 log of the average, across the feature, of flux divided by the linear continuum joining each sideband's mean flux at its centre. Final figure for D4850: -0.10 mag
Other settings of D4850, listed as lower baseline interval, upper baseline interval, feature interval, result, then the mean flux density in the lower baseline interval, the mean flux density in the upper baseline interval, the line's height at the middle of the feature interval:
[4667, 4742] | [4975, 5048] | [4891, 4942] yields -0.10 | 39.8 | 33.7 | 35.6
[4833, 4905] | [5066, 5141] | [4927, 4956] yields -0.10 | 39.1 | 30.2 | 36.3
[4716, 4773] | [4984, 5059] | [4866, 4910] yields -0.09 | 38.7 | 33.4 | 36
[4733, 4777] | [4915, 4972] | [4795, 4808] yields -0.06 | 37.4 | 38.4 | 37.6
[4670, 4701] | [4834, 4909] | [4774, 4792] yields 0.19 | 40.3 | 39.2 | 39.7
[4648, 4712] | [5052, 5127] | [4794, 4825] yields -0.09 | 39.5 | 31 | 36.8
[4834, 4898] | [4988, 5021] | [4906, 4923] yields -0.04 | 38.8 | 33.6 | 37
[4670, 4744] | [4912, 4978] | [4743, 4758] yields 0.00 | 39.9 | 38.6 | 39.6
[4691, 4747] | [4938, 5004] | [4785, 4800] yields 0.07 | 39.7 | 37.3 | 39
